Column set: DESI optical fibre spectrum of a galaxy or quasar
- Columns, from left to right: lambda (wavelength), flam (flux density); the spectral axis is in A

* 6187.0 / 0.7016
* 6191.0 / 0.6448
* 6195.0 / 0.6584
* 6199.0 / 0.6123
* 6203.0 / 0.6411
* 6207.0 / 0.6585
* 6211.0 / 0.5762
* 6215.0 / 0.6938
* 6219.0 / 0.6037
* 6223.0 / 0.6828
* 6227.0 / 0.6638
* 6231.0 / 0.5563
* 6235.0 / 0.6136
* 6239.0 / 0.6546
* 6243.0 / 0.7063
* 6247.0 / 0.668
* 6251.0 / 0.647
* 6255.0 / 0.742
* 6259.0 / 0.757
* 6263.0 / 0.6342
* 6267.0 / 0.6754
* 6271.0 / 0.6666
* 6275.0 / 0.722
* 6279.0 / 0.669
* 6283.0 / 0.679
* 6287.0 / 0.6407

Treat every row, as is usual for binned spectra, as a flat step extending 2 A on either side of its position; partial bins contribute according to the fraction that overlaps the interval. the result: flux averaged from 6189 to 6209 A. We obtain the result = 0.643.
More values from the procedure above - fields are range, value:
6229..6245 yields 0.633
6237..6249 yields 0.676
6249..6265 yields 0.695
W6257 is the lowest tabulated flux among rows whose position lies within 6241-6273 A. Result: 0.6342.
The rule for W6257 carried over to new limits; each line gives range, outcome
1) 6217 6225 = 0.6037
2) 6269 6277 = 0.6666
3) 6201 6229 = 0.5762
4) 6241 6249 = 0.668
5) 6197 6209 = 0.6123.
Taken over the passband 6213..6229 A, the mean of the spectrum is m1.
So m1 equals 0.661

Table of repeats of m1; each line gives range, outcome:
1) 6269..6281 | 0.686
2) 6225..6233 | 0.61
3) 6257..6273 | 0.683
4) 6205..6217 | 0.643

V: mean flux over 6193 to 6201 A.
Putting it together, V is 0.635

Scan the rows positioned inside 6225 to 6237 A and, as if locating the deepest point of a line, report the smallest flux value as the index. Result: 0.5563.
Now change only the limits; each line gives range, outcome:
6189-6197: 0.6448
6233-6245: 0.6136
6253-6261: 0.742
